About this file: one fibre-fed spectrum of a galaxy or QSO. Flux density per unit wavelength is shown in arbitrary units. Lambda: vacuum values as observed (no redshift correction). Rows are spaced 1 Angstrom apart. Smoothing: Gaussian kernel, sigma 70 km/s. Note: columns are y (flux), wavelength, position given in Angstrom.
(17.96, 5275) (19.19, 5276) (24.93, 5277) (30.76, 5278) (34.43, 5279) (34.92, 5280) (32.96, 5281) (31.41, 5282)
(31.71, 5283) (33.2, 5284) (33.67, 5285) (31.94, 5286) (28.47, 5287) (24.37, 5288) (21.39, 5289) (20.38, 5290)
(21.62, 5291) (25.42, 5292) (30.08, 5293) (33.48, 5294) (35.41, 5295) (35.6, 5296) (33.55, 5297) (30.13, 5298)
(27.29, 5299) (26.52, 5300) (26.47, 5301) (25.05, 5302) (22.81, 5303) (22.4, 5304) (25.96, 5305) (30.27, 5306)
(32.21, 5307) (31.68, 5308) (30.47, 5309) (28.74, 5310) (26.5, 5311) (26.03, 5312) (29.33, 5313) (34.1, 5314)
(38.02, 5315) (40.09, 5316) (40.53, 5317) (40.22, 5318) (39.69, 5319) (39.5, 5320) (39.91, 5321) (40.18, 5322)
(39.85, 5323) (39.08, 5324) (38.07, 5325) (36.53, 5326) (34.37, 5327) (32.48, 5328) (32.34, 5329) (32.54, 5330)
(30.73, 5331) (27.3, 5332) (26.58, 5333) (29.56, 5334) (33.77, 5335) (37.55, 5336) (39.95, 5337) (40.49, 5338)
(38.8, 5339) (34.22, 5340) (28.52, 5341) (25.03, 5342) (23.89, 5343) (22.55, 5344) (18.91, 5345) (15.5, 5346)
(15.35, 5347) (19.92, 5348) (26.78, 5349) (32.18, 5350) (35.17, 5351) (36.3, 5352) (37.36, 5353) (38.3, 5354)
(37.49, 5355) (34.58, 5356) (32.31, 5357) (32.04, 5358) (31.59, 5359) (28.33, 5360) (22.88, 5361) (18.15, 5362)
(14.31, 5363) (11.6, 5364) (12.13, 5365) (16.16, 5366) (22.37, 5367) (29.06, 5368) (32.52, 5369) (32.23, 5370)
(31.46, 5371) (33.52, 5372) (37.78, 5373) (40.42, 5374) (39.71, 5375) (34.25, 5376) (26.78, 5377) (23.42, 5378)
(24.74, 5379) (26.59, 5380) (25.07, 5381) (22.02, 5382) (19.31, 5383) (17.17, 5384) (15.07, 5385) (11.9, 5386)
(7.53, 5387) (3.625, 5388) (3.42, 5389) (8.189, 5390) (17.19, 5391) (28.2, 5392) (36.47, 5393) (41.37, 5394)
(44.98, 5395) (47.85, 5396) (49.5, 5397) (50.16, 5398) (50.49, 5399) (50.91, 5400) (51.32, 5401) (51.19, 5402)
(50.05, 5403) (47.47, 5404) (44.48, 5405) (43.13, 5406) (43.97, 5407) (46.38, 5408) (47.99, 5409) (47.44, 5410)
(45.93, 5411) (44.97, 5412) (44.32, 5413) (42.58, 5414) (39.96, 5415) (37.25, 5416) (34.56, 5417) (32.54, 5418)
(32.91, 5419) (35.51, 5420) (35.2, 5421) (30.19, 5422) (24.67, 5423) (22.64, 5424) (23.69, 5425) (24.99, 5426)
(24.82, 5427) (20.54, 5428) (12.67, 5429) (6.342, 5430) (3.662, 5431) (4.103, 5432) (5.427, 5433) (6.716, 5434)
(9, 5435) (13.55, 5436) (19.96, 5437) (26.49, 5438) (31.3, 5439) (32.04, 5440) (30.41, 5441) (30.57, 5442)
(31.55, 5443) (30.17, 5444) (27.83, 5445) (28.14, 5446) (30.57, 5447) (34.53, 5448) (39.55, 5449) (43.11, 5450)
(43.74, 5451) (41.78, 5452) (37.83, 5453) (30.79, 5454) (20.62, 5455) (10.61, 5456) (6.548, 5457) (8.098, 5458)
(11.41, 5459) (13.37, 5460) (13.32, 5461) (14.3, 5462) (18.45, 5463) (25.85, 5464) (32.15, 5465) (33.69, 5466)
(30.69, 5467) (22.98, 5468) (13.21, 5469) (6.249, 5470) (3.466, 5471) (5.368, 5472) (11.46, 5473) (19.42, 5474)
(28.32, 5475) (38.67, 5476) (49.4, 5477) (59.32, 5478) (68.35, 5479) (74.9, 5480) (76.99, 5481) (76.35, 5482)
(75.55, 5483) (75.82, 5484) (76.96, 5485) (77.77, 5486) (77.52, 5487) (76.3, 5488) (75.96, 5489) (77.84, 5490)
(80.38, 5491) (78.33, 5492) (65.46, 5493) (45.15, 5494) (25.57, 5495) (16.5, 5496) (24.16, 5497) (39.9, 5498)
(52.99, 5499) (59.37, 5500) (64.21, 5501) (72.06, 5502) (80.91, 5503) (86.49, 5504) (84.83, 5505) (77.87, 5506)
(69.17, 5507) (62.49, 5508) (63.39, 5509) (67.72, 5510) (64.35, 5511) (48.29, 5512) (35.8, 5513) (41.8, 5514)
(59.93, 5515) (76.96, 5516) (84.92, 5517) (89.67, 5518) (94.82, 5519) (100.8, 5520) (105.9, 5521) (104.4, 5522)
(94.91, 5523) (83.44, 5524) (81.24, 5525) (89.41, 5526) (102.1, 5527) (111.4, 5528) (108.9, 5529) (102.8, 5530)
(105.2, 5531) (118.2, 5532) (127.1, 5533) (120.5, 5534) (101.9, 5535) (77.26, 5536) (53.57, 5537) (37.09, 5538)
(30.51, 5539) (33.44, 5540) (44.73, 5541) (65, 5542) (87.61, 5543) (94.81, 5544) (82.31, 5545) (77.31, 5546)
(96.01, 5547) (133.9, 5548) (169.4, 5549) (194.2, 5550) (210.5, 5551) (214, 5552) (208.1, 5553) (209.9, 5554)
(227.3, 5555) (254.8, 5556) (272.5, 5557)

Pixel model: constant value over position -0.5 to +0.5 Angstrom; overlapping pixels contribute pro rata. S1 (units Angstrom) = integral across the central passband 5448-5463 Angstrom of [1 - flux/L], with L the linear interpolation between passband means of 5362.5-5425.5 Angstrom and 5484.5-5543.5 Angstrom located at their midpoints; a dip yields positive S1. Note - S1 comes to 8.2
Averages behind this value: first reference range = 32.4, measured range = 24.1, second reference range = 74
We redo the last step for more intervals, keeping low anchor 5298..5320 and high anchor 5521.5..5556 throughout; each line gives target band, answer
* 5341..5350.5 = 4.64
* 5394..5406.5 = 3.06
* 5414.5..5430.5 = 9.85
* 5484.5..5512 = 9.65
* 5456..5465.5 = 7.77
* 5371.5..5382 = 4.63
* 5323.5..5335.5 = 1.68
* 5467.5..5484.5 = 9.35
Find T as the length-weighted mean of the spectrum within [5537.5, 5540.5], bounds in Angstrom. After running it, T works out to 33.7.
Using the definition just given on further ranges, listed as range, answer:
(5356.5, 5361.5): 29.4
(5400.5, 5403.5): 50.9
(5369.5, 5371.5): 31.8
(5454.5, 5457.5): 12.6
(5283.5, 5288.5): 30.3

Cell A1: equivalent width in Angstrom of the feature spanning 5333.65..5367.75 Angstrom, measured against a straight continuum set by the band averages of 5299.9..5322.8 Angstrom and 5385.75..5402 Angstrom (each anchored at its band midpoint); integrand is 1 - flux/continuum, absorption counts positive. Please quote 4.8 Angstrom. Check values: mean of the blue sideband 32.2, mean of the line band 27.8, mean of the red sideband 32.4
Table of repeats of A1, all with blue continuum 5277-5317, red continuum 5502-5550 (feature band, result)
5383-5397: 7.97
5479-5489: -0.19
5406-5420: 3.90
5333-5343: 1.58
